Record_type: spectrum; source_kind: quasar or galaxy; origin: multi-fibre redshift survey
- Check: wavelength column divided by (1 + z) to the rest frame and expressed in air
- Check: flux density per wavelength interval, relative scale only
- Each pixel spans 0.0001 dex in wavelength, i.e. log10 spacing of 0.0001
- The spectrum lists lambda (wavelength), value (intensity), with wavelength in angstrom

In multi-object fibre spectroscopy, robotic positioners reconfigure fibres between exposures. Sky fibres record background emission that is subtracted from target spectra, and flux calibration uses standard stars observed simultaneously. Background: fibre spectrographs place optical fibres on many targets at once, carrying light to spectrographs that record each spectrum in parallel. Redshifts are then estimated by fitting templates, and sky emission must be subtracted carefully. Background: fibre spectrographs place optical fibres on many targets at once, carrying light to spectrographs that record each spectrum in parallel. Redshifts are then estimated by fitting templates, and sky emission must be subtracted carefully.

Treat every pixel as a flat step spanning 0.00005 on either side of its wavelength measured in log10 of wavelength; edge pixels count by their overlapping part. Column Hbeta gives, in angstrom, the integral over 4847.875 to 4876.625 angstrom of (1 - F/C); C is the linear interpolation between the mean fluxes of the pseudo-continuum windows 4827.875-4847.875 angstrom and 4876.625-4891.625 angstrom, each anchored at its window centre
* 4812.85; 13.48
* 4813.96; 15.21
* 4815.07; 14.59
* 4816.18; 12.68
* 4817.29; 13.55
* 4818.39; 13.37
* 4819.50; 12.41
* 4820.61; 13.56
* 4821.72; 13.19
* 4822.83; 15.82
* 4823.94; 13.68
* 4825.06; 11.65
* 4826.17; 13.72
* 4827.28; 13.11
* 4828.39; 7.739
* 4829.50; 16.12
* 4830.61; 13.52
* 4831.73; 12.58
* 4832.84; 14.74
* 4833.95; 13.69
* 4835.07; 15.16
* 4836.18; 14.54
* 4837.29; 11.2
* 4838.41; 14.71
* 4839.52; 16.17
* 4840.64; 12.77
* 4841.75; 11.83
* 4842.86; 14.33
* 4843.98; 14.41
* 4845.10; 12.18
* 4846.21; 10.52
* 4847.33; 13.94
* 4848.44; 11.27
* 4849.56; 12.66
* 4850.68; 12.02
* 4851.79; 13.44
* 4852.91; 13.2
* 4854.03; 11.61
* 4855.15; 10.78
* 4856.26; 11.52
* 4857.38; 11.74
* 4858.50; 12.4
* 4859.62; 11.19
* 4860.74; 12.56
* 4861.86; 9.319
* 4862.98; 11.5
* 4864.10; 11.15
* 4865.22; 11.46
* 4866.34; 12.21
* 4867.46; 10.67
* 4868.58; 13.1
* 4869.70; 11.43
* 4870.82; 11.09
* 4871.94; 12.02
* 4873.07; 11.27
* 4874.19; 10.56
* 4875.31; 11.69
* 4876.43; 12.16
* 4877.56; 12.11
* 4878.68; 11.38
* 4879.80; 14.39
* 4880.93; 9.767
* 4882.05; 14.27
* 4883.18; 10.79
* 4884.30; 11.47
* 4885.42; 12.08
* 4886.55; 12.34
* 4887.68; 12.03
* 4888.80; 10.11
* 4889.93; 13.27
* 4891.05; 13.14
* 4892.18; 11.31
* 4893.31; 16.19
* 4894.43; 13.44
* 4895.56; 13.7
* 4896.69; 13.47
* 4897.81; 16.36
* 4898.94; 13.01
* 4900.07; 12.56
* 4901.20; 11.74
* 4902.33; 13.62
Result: 2.3 angstrom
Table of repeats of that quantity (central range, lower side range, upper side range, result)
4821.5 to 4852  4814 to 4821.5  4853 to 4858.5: -1.6 angstrom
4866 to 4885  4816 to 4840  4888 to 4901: 2.2 angstrom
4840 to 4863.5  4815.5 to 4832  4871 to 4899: 1.2 angstrom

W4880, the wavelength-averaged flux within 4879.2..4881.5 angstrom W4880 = 12.1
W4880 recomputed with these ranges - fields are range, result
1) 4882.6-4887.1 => 11.7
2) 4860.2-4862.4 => 10.9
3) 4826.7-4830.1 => 12.4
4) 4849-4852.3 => 12.7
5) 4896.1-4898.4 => 14.9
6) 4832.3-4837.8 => 13.9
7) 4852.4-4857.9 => 11.8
